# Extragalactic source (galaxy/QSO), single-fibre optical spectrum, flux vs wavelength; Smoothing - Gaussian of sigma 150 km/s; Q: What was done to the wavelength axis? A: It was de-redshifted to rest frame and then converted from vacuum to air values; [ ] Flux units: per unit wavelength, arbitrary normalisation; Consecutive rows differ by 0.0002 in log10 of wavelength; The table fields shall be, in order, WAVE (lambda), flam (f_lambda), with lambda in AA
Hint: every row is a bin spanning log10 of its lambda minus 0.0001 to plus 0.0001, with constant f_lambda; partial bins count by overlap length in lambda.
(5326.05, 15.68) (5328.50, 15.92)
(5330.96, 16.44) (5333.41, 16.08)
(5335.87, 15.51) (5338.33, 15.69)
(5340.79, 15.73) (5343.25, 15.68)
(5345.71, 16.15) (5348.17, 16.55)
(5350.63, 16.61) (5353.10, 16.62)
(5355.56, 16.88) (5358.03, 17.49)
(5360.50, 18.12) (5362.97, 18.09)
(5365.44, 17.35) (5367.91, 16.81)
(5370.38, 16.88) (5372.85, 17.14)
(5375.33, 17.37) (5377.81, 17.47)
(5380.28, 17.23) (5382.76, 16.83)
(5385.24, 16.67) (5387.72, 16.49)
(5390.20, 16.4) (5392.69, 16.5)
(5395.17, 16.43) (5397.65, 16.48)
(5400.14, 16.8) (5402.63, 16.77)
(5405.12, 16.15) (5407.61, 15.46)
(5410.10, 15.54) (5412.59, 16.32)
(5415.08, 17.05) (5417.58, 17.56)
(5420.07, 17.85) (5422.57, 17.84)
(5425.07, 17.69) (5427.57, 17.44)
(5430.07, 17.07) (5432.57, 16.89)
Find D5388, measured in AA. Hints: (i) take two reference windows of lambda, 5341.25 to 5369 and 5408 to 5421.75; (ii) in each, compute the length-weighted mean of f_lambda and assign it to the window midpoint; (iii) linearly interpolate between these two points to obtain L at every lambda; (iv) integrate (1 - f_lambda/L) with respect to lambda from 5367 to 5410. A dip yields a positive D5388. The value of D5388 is 0.48 AA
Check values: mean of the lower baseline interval 16.9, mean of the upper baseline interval 16.8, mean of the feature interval 16.7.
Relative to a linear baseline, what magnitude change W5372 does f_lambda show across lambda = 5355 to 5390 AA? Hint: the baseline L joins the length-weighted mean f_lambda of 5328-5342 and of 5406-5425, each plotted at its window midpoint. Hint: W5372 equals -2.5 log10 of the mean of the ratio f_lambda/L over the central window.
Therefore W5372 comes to -0.06 mag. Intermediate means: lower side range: 15.9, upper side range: 16.8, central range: 17.2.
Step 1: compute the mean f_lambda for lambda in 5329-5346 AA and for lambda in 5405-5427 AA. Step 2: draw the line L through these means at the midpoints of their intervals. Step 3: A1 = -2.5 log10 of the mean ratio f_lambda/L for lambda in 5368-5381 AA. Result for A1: -0.05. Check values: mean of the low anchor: 15.9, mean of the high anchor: 16.9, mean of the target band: 17.2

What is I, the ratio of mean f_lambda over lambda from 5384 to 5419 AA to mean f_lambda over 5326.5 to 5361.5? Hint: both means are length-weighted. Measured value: 1.0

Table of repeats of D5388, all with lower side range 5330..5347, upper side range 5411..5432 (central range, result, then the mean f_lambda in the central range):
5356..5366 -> -0.9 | 17.7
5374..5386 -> -0.4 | 17.1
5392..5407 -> 0.4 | 16.5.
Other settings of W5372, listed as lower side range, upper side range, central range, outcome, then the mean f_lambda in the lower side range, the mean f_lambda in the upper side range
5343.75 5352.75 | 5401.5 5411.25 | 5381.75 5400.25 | -0.03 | 16.4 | 16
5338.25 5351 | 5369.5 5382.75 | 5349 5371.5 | -0.04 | 16.1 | 17.2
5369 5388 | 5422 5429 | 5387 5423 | 0.05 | 17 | 17.6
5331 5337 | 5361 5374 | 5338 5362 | 0.00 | 15.9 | 17.3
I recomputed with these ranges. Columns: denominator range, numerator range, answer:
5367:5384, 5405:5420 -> 0.96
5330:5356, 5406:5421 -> 1.03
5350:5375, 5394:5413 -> 0.94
